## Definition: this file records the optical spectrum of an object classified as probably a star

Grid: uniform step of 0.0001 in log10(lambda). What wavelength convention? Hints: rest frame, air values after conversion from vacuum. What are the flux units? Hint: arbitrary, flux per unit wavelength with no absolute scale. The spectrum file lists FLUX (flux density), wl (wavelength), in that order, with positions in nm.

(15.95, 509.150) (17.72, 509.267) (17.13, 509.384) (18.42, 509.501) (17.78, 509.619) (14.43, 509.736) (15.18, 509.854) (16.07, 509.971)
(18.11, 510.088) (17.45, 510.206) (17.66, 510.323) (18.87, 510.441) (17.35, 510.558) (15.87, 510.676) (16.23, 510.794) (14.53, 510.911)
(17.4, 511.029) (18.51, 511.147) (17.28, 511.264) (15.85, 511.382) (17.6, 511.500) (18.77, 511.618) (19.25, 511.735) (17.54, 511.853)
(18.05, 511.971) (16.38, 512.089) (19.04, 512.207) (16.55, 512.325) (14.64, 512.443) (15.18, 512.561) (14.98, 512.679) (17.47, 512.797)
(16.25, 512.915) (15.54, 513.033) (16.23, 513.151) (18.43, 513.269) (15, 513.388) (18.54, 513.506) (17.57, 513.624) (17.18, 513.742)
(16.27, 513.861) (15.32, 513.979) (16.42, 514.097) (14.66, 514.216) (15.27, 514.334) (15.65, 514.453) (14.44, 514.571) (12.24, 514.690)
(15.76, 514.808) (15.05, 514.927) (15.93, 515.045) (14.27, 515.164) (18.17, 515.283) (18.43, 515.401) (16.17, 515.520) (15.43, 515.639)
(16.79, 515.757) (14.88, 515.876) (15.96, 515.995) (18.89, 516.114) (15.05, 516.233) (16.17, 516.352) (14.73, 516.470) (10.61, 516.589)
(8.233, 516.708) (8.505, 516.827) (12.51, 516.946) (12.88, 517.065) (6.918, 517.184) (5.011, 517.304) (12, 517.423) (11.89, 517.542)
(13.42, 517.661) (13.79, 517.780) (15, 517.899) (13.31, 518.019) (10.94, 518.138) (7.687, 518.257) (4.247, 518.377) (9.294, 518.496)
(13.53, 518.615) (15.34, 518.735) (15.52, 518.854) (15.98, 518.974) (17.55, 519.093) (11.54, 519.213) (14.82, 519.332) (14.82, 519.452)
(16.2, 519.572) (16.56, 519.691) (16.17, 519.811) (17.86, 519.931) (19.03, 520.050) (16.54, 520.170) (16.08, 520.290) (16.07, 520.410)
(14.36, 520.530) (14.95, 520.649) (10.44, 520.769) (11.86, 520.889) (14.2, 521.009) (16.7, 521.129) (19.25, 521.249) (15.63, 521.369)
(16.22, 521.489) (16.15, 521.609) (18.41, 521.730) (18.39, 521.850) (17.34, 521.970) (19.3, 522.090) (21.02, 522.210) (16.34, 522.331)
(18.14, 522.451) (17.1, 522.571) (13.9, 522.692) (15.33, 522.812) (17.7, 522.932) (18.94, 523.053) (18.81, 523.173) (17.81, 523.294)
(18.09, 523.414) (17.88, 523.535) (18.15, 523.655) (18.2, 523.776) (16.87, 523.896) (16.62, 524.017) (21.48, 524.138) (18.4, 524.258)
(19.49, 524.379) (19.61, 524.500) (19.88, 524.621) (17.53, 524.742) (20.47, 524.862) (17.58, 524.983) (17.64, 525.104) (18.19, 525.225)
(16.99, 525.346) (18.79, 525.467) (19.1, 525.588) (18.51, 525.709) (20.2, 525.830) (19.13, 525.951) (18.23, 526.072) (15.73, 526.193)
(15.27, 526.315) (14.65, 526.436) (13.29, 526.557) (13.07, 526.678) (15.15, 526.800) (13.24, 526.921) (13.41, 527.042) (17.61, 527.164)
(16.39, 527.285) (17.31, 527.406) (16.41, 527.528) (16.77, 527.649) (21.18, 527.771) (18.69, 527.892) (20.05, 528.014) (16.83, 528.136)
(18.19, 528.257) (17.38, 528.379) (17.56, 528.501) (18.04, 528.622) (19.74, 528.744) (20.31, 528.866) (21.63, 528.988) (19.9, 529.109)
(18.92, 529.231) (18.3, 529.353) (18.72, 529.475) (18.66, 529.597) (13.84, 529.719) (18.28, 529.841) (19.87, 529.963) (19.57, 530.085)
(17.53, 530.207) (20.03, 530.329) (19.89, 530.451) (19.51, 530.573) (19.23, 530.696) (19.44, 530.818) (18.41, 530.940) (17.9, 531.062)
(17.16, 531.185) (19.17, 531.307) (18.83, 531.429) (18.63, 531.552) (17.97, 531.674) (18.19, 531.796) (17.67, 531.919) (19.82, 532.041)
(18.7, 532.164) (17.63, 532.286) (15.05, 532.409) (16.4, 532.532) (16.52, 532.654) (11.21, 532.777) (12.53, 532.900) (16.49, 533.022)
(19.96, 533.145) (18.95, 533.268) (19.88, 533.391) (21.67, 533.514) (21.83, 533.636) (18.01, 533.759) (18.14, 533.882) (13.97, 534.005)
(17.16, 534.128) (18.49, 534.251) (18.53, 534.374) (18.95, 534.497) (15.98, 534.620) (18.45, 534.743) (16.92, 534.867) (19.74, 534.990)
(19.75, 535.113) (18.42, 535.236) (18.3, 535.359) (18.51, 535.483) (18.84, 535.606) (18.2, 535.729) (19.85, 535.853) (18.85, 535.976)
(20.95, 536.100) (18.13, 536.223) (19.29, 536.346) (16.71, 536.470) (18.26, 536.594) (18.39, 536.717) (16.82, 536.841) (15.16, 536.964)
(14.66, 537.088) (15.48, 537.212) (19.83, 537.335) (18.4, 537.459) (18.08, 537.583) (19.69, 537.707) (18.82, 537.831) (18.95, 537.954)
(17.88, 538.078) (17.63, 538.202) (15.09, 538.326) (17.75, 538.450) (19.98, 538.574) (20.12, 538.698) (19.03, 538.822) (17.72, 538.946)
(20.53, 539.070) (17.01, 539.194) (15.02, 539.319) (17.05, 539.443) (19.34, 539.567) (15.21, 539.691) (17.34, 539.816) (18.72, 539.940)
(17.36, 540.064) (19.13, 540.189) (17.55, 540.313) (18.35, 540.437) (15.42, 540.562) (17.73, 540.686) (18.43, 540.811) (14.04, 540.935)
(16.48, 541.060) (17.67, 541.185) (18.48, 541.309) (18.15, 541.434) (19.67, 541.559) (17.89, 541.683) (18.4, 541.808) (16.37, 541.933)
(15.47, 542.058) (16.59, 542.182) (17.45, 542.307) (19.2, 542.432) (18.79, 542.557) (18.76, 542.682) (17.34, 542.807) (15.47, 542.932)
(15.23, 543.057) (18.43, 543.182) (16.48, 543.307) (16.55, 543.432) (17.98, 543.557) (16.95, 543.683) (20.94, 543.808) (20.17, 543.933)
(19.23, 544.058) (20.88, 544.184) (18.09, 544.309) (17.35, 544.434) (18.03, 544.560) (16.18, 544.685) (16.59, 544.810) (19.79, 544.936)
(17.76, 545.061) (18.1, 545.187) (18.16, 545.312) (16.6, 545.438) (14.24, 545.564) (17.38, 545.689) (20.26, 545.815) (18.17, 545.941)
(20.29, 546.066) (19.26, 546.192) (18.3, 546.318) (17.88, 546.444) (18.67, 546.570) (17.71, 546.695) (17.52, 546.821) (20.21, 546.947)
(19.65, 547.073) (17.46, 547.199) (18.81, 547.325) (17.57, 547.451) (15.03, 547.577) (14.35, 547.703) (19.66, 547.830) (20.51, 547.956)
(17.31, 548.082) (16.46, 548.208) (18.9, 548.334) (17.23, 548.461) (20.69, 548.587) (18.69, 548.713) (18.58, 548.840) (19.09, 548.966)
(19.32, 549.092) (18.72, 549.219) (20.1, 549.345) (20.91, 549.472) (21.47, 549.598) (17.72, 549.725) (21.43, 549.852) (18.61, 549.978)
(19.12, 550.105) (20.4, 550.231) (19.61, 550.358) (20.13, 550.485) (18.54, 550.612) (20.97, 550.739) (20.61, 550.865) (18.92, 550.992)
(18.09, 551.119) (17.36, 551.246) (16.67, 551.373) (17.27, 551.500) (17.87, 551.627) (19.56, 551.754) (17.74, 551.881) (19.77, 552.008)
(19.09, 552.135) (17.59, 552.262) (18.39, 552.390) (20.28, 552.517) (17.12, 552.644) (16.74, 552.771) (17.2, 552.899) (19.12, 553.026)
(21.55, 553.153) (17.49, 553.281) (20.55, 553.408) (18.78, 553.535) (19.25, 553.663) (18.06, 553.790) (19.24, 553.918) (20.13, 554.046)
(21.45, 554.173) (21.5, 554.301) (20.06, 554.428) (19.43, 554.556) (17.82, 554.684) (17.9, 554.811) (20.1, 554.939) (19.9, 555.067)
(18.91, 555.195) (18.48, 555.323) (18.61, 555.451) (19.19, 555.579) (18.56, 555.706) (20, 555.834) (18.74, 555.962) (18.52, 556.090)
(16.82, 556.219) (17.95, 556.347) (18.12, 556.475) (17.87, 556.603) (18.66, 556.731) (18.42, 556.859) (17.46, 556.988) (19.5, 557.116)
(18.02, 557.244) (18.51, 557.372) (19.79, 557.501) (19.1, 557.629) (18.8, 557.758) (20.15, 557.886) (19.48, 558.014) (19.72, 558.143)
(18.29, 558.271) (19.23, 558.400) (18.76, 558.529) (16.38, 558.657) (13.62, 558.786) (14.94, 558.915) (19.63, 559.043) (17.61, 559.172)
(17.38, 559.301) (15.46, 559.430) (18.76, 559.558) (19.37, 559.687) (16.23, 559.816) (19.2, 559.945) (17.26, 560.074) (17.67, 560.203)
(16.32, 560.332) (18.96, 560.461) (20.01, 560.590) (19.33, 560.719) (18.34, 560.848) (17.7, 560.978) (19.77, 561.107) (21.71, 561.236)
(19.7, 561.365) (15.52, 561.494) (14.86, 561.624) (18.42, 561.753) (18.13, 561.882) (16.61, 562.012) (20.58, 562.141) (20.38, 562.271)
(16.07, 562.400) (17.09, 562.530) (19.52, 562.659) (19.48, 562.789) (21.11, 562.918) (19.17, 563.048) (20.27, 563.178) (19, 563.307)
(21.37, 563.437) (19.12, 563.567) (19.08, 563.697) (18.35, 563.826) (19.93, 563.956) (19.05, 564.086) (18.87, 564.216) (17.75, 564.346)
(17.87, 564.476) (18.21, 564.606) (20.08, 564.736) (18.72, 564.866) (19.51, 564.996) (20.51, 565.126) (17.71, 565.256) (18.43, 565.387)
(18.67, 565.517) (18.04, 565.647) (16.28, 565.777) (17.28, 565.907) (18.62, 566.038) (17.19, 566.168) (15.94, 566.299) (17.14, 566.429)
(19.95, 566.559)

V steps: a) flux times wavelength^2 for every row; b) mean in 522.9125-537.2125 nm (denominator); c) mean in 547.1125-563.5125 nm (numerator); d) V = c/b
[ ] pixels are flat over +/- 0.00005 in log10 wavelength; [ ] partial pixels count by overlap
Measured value 1.14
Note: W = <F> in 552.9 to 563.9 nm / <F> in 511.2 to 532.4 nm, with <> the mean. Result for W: 1.1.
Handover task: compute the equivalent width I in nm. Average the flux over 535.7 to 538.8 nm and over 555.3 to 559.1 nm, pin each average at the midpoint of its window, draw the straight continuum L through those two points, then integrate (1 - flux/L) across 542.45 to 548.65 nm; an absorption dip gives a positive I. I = 0.066 nm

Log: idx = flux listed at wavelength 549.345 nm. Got 20.1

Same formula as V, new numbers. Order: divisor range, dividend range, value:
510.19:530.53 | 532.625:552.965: 1.21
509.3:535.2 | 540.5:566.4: 1.24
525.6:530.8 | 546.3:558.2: 1.16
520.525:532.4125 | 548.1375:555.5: 1.18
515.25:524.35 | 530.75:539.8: 1.25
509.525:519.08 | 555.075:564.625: 1.45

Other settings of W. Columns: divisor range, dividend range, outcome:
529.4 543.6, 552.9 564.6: 1.04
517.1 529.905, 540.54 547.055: 1.09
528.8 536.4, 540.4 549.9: 0.99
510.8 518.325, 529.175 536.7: 1.21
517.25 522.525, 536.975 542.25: 1.20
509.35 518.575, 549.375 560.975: 1.24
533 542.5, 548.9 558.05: 1.06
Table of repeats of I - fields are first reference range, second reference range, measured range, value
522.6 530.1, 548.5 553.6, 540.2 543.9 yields 0.21 nm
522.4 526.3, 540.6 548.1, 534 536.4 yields -0.07 nm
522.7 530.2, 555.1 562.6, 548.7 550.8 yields -0.17 nm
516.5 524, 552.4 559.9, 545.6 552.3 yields -0.33 nm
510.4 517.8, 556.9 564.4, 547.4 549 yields -0.03 nm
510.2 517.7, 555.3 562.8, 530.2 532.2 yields -0.27 nm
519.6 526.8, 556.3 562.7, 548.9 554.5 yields -0.37 nm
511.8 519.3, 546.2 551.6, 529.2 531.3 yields -0.28 nm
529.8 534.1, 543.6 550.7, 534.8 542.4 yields 0.18 nm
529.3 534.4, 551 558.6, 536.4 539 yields 0.06 nm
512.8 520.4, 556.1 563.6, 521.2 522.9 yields -0.27 nm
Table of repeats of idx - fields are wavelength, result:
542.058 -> 15.47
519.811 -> 16.17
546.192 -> 19.26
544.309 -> 18.09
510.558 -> 17.35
